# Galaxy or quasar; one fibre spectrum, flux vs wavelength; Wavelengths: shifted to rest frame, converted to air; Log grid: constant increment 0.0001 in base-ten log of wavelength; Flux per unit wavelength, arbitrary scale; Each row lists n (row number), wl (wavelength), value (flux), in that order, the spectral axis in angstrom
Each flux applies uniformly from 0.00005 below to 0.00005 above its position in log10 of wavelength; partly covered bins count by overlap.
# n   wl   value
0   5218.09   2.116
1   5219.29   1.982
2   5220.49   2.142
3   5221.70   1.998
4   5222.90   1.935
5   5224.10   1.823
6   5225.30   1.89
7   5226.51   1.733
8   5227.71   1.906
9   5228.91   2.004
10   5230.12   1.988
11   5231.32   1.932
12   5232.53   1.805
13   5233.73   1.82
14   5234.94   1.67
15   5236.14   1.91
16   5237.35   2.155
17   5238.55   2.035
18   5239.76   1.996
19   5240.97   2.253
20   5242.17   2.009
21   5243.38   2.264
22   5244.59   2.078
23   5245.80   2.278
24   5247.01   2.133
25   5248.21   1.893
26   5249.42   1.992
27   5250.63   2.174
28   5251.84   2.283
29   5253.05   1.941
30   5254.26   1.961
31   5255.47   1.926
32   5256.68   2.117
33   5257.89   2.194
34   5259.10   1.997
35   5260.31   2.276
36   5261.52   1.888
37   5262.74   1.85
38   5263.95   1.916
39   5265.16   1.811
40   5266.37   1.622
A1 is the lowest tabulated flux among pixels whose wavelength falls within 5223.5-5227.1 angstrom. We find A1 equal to 1.733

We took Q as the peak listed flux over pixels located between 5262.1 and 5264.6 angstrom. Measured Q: 1.916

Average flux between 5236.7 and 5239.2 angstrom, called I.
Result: 2.09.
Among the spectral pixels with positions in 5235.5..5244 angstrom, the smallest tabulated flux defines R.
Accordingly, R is 1.91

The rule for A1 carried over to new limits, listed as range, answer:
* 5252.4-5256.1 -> 1.926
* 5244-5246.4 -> 2.078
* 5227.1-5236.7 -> 1.67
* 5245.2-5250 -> 1.893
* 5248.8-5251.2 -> 1.992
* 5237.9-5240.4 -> 1.996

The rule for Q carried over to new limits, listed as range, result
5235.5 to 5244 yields 2.264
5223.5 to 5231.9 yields 2.004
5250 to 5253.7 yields 2.283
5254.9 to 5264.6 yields 2.276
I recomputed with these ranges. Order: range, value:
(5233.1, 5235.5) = 1.75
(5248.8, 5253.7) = 2.09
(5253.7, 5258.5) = 2.05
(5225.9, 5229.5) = 1.88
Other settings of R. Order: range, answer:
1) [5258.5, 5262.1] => 1.888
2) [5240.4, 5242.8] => 2.009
